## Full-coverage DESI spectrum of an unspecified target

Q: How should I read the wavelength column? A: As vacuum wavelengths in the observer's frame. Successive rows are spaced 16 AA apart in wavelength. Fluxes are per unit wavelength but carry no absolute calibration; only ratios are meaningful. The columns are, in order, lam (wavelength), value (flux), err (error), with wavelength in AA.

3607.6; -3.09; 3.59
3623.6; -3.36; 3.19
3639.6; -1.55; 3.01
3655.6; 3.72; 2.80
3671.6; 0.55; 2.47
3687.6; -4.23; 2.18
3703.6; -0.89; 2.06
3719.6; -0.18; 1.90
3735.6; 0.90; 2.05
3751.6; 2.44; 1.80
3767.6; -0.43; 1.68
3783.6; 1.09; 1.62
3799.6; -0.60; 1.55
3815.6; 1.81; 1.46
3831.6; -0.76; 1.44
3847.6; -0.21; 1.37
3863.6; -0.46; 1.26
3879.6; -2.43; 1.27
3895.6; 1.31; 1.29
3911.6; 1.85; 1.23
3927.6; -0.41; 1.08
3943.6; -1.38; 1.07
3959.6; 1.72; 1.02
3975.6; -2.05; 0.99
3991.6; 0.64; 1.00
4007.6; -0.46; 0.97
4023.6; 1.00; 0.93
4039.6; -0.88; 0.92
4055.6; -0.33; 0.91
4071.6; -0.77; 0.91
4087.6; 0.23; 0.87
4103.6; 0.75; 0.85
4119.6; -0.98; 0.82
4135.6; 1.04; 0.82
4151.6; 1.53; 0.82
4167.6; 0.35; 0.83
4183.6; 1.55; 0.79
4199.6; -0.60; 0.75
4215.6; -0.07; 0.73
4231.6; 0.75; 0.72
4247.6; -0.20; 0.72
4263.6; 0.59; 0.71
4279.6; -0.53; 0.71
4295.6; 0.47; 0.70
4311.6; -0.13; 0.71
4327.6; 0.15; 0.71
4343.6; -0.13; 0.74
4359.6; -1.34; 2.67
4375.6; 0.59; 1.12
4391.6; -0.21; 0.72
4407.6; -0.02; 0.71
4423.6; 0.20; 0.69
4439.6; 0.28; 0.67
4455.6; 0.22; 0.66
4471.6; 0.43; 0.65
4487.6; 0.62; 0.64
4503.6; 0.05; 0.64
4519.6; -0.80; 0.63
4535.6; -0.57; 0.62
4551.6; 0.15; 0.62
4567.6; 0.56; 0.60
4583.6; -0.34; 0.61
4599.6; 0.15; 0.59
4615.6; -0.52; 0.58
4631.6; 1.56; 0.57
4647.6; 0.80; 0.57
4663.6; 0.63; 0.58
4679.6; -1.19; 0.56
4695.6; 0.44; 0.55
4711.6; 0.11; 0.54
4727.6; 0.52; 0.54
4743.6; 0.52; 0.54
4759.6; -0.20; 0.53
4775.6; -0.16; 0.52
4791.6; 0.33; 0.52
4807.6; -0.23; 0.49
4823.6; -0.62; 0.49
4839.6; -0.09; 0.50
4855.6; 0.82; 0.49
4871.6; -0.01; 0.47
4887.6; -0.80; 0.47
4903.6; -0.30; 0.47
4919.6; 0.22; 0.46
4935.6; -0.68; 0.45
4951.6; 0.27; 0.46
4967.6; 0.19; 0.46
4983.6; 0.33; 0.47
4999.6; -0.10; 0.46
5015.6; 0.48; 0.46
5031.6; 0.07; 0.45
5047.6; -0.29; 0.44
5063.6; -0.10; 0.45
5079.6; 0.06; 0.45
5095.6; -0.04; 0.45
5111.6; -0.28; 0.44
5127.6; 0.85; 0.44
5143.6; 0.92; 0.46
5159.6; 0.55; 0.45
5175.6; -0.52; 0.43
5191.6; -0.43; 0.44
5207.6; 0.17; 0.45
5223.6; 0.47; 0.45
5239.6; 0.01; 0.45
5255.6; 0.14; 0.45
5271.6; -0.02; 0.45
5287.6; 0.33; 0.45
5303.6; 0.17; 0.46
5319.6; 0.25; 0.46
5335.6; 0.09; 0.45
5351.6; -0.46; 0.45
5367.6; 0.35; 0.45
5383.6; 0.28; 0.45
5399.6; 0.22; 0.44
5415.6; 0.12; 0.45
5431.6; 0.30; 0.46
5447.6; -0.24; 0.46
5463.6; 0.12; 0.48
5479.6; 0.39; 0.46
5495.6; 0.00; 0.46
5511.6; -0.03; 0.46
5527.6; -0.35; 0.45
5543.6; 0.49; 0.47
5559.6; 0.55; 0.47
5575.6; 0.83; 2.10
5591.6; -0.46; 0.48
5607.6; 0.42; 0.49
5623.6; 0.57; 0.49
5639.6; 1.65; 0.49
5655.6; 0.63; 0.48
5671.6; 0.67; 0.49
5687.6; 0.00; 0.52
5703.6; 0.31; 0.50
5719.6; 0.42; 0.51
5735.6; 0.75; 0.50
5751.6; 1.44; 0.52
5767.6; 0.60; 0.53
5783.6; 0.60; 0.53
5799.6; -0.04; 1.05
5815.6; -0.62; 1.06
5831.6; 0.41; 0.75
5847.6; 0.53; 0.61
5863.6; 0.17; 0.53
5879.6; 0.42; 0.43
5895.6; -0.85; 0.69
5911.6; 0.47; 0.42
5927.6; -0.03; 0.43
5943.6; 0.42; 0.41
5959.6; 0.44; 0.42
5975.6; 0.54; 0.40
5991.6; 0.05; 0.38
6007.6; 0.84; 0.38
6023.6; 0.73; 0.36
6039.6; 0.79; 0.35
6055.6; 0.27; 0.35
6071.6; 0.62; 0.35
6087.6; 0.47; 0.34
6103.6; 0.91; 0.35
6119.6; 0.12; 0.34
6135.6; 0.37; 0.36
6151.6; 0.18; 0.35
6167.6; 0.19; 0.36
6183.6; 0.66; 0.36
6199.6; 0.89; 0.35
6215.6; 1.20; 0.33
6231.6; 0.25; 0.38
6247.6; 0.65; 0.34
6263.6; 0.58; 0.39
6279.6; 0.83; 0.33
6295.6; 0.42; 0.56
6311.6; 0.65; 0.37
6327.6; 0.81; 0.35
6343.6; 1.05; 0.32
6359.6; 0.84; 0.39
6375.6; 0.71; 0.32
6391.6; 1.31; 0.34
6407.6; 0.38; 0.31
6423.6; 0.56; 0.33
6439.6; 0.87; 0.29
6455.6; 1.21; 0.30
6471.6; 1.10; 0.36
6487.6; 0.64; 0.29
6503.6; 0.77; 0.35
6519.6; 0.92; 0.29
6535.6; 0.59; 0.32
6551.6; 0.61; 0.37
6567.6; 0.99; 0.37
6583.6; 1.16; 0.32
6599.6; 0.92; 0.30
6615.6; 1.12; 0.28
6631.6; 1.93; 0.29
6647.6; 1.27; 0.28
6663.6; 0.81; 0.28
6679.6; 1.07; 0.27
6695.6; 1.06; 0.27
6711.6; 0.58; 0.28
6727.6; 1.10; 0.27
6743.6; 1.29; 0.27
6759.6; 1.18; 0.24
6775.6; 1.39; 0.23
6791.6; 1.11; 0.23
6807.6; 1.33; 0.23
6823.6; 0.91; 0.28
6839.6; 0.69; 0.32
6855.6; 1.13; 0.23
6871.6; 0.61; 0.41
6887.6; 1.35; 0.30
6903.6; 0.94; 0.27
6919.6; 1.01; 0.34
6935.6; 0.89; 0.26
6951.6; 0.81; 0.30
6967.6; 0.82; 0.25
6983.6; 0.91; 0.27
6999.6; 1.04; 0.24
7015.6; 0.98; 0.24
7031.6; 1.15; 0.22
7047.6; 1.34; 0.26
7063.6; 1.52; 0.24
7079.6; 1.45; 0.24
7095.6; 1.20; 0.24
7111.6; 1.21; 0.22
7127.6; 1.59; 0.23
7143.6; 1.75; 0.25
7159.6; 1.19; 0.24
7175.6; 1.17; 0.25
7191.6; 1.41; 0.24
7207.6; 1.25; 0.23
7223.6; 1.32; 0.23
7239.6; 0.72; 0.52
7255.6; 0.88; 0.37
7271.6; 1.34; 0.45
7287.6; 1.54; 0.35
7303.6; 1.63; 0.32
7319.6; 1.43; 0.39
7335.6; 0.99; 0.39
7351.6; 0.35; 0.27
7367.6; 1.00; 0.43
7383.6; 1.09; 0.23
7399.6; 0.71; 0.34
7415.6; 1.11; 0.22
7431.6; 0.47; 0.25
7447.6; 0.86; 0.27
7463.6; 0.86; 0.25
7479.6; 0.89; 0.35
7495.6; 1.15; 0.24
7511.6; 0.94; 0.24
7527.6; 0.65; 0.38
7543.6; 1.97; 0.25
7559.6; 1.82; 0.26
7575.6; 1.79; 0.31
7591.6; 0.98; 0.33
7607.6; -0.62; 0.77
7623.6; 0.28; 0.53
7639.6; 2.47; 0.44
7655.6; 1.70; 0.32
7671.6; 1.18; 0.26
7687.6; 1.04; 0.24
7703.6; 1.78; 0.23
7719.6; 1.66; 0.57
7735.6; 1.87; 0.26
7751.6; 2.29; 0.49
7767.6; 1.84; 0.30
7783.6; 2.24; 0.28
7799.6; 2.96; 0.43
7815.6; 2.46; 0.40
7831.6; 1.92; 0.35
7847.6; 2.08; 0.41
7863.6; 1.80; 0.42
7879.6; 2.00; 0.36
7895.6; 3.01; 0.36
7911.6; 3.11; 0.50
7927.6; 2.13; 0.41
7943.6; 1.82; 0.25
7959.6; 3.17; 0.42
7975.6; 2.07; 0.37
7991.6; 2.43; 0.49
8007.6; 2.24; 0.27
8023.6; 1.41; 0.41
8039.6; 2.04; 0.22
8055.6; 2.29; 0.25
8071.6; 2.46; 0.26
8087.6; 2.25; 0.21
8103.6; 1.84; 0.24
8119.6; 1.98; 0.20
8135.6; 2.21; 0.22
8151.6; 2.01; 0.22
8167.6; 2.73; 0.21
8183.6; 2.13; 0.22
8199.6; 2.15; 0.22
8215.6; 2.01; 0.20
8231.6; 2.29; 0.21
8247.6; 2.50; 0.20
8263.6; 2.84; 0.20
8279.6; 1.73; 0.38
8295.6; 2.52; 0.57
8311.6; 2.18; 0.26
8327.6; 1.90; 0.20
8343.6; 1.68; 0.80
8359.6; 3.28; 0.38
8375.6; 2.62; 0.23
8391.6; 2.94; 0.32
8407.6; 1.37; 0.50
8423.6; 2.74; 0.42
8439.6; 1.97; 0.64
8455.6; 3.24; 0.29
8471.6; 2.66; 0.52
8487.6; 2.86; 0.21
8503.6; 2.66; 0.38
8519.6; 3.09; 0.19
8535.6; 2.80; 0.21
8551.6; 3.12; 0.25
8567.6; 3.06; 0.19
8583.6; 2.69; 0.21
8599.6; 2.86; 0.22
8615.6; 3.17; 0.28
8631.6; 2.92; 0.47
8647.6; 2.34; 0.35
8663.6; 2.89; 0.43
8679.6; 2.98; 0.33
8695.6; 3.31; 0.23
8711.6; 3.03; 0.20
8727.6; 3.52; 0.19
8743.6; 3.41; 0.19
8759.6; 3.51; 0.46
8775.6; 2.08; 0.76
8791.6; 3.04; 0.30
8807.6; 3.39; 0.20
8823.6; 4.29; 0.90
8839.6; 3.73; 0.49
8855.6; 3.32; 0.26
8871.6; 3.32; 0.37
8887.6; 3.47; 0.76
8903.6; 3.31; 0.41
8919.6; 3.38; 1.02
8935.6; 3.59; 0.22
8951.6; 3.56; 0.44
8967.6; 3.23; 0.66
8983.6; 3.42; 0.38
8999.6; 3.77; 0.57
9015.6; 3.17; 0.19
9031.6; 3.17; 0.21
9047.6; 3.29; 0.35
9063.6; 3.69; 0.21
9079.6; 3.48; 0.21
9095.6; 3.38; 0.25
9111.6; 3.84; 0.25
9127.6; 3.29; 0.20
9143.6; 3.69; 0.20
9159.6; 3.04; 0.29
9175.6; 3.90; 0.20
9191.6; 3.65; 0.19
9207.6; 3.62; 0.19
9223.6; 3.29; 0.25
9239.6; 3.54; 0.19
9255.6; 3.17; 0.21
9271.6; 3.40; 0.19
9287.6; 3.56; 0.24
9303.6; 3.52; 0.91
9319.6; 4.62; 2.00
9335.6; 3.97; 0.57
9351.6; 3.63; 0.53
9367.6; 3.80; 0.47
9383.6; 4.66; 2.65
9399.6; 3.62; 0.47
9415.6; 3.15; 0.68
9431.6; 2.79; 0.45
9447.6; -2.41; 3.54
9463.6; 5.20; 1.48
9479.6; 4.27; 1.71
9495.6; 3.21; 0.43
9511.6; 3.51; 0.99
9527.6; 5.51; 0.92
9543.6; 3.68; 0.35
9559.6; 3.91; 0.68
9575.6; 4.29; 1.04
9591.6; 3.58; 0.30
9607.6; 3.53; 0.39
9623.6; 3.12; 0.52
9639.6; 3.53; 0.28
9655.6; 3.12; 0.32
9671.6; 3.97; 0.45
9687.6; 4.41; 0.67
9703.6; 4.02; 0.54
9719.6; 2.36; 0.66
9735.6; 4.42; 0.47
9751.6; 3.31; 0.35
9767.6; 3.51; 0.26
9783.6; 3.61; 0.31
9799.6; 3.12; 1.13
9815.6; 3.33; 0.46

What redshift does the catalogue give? 0.94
